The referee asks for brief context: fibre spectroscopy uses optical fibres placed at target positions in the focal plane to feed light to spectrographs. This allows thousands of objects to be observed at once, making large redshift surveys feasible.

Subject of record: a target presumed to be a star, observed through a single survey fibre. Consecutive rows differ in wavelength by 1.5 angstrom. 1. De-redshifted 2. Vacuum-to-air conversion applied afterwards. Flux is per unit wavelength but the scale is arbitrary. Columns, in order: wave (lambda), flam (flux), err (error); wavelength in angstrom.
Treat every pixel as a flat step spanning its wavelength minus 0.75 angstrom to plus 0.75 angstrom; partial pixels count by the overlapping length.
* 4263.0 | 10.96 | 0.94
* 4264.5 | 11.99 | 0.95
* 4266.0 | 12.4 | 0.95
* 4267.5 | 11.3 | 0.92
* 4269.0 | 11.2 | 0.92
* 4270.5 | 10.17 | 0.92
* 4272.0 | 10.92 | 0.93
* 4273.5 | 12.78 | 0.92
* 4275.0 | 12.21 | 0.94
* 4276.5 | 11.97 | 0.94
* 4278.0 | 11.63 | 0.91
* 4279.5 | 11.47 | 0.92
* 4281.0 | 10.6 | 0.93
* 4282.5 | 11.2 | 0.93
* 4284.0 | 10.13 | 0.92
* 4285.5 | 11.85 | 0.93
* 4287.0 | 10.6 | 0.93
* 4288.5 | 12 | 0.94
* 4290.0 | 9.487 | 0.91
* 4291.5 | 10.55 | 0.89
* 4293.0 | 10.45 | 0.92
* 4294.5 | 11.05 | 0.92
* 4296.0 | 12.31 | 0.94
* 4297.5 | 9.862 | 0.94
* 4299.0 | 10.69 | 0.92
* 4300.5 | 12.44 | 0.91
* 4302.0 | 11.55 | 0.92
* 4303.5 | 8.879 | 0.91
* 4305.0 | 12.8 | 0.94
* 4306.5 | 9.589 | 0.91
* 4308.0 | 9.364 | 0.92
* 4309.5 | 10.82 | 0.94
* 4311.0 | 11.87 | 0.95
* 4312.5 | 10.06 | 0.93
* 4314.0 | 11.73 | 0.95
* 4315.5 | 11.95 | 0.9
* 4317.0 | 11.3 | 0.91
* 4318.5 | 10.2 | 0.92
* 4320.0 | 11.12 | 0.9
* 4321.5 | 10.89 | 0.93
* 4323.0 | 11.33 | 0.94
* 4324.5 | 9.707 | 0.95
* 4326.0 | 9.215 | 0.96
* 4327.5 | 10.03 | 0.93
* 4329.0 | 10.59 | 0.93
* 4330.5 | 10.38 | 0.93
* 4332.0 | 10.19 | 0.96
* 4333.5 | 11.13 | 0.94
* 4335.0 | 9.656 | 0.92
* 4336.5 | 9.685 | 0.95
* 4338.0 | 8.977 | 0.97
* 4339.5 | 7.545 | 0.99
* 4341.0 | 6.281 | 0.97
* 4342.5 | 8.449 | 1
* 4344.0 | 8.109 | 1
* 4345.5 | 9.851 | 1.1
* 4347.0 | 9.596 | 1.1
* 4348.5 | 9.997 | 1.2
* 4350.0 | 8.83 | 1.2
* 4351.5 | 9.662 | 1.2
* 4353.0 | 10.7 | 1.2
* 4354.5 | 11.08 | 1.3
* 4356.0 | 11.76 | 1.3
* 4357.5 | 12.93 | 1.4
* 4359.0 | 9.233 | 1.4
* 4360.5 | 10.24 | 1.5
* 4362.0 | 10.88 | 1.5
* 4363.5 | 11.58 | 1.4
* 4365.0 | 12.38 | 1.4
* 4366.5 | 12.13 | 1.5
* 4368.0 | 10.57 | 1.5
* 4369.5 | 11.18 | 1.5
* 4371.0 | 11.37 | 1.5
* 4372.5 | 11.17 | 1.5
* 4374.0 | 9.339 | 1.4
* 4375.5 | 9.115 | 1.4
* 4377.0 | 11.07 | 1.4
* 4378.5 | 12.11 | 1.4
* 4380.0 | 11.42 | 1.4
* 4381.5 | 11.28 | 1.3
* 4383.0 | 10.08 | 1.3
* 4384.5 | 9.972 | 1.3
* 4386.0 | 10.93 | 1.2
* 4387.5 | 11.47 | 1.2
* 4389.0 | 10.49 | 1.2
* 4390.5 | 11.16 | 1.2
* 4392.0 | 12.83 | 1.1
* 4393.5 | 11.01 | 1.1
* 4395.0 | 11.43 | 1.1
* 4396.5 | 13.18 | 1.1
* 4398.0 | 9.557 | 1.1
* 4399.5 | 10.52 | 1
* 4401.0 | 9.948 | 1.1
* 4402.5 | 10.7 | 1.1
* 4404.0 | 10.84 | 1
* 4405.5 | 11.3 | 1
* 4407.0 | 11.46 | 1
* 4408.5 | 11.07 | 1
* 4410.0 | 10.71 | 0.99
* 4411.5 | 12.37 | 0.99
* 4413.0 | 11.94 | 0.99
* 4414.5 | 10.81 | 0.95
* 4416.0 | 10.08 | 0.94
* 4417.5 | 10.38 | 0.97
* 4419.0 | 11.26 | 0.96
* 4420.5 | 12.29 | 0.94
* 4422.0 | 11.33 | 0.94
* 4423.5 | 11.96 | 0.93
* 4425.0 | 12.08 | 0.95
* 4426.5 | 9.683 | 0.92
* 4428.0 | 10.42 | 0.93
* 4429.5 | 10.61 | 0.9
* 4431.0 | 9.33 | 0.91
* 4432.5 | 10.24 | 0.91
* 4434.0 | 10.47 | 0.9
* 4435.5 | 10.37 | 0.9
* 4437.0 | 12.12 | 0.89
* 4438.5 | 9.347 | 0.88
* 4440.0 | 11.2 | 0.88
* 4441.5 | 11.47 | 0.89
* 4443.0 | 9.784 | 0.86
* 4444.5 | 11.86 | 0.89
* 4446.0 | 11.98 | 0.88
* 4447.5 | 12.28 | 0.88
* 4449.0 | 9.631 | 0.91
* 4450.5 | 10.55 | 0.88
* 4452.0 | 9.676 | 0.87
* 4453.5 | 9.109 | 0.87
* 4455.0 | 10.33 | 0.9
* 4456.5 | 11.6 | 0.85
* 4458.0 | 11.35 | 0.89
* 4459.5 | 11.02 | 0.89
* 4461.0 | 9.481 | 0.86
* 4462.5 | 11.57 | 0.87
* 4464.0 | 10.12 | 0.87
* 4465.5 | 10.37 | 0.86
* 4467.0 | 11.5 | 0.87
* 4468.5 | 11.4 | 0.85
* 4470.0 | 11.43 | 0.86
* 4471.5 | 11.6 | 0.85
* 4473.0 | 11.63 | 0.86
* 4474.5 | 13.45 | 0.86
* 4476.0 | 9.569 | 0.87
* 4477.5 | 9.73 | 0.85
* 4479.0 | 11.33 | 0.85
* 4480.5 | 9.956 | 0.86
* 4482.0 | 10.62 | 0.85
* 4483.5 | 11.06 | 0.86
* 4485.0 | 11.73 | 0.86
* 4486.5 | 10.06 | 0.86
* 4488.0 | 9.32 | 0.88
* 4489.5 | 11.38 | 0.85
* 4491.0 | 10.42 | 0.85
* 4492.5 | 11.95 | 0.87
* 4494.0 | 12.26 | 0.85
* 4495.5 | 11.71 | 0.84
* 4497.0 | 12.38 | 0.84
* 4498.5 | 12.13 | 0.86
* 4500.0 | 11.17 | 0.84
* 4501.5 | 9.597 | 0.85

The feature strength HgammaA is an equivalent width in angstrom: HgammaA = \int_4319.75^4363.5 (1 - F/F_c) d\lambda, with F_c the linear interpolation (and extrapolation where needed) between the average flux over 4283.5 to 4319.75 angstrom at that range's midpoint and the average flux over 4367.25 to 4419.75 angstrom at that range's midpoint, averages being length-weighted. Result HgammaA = 3.96 angstrom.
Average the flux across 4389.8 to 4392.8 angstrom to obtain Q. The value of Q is 12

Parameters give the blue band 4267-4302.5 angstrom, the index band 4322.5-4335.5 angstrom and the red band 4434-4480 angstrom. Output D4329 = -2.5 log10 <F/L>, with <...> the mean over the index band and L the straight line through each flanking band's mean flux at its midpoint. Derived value 0.088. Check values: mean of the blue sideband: 11.2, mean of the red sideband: 10.9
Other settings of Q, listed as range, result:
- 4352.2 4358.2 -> 11.6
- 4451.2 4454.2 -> 9.42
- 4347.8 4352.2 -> 9.49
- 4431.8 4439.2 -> 10.5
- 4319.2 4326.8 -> 10.4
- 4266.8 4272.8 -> 10.9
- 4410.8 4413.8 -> 12.1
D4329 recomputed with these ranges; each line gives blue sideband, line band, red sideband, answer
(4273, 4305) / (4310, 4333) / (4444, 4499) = 0.04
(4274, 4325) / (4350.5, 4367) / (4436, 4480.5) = -0.01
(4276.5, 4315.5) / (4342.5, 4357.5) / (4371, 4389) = 0.08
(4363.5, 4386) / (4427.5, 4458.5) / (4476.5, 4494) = 0.02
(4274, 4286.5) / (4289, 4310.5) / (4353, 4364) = 0.06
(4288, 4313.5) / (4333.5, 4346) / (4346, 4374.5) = 0.23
